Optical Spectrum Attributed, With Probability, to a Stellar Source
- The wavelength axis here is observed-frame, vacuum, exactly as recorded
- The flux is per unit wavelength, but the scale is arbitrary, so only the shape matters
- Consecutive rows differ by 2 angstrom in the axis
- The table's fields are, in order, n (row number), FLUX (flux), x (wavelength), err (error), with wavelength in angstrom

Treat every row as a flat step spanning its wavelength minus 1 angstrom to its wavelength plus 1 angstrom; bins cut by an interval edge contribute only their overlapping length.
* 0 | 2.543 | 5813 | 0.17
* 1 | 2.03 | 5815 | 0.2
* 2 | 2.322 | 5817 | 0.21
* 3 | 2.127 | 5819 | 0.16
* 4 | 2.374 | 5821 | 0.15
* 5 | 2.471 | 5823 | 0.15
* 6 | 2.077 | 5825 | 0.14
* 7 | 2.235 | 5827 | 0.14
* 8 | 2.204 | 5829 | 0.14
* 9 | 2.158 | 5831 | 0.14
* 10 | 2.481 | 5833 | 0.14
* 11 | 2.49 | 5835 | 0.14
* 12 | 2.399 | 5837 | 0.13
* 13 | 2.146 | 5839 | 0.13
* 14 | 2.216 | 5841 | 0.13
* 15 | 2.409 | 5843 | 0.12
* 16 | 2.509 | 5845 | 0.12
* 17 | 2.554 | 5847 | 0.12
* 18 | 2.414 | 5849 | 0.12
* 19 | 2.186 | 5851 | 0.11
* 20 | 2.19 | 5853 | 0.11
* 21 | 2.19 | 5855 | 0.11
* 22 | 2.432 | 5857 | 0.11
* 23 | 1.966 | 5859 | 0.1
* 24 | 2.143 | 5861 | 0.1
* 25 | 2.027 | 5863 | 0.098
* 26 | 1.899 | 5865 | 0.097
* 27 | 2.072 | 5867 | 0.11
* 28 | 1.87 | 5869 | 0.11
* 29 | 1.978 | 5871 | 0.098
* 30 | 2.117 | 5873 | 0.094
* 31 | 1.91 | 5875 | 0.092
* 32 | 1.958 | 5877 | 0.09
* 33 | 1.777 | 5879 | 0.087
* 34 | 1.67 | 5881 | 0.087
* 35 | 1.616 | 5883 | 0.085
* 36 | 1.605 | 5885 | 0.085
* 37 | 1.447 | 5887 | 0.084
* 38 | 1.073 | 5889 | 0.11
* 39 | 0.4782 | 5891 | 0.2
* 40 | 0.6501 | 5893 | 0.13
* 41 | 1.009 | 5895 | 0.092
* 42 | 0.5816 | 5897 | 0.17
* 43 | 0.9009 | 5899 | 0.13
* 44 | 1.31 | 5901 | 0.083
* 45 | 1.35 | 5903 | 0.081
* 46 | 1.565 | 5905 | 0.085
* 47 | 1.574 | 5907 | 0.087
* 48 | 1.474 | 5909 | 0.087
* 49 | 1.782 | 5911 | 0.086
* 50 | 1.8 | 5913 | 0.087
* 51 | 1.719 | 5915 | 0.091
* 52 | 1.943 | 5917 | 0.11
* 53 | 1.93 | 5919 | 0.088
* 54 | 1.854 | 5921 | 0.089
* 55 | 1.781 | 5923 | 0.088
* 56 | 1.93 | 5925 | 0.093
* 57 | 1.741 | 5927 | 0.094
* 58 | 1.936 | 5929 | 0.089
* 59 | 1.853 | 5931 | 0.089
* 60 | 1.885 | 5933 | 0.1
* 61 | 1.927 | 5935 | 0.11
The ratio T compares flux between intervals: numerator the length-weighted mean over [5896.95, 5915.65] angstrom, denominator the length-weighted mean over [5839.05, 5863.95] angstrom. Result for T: 0.6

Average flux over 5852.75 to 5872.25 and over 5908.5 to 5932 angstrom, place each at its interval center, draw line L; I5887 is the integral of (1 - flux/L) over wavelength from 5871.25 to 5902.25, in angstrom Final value 9.8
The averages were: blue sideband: 2.07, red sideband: 1.82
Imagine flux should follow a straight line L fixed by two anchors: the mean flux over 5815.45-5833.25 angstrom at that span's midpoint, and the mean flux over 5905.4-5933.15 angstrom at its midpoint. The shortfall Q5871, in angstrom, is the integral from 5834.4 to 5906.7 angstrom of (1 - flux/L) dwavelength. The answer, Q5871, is 8.8 angstrom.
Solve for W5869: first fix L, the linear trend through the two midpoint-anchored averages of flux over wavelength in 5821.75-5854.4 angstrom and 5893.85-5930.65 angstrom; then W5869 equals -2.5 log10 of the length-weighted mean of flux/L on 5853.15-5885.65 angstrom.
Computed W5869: 0.02 mag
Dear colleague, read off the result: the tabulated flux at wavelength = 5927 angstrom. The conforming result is 1.741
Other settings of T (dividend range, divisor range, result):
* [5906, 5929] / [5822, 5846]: 0.77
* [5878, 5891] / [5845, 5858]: 0.62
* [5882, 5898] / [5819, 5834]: 0.46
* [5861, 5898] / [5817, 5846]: 0.67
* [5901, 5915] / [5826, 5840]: 0.69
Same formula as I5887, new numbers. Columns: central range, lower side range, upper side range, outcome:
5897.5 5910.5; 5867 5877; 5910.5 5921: 3.6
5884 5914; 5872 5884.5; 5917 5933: 9.9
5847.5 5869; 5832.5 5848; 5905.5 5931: 1.1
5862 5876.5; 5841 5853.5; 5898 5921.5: 0.8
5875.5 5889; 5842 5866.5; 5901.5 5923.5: 2.3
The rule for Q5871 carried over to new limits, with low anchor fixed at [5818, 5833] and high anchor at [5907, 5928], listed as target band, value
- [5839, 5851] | -1.3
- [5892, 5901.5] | 5.1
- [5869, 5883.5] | 0.9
